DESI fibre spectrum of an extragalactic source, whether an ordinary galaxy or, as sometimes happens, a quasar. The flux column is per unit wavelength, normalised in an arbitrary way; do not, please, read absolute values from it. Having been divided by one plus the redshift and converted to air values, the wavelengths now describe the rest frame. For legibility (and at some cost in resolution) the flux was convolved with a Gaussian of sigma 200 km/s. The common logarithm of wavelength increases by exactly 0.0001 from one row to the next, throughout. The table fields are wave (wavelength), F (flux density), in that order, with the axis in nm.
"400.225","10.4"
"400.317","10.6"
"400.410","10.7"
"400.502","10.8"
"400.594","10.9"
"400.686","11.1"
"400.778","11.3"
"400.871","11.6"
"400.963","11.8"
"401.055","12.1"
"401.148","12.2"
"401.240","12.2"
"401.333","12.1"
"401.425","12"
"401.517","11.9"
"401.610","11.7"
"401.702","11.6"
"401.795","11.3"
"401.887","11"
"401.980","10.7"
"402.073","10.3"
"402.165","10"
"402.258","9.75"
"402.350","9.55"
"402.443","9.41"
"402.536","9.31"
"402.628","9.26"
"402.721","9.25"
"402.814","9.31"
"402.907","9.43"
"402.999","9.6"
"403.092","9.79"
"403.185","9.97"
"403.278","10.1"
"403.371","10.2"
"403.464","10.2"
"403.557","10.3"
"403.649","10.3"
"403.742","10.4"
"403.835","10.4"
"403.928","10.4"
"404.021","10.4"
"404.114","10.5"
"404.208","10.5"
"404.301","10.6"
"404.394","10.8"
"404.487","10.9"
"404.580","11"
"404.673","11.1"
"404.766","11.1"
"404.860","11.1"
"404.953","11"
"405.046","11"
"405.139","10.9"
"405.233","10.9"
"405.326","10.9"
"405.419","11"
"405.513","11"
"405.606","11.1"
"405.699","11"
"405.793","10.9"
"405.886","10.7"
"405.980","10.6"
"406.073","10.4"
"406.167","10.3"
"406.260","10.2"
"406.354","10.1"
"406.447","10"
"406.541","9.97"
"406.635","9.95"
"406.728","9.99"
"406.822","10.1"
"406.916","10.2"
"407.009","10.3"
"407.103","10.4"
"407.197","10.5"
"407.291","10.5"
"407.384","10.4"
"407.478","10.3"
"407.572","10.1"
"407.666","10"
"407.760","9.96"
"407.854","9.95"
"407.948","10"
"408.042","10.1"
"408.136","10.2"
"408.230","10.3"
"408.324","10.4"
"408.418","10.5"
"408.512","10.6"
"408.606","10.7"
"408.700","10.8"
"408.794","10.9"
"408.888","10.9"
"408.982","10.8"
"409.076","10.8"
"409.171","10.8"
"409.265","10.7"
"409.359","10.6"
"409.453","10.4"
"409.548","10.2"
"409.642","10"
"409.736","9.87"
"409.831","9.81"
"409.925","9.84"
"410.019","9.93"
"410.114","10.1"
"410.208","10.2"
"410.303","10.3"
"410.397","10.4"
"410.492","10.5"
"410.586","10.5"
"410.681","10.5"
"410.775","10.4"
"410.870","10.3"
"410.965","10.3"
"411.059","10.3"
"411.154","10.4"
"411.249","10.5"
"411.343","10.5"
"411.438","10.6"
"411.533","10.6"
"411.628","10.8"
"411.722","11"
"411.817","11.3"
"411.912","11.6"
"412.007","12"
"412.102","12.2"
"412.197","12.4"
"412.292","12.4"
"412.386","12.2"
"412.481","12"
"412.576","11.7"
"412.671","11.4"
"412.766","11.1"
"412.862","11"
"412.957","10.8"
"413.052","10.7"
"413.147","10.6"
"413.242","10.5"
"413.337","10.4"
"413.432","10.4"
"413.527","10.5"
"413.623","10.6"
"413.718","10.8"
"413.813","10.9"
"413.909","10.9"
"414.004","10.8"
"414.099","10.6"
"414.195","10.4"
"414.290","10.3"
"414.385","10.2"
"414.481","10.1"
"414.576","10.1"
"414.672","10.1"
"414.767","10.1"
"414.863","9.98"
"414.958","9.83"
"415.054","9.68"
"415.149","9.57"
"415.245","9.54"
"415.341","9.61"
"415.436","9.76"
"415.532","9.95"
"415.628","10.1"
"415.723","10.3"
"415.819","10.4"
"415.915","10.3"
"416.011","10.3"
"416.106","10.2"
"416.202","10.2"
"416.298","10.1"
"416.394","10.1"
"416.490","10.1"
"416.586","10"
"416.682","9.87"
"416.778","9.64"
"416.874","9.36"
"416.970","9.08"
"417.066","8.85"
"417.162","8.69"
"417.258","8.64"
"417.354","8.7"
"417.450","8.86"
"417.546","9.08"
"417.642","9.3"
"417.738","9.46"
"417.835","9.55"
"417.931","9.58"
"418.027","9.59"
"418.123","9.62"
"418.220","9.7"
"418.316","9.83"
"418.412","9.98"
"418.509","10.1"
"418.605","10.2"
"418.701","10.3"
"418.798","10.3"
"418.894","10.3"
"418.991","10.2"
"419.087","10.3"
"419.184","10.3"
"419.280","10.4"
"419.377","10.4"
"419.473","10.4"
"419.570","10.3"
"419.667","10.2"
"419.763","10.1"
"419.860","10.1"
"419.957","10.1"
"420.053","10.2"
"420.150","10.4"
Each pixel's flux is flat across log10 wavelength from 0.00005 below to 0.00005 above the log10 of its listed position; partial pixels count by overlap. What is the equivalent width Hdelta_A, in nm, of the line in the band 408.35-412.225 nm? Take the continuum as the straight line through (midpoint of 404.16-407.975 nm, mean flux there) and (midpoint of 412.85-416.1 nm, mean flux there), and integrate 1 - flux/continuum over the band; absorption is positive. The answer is -0.08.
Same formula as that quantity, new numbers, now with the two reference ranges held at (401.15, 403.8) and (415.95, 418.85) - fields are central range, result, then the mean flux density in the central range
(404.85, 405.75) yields -0.06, 11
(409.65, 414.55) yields -0.41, 10.7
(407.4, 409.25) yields -0.06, 10.4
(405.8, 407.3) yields -0.01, 10.3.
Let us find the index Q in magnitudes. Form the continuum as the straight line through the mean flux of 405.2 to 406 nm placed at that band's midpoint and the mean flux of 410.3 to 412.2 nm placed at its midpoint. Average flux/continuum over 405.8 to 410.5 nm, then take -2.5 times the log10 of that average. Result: 0.06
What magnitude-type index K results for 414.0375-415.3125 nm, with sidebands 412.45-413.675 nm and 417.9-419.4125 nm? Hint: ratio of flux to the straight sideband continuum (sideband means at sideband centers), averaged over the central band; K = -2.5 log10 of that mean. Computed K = 0.06 mag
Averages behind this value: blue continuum 10.9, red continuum 10.1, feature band 10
